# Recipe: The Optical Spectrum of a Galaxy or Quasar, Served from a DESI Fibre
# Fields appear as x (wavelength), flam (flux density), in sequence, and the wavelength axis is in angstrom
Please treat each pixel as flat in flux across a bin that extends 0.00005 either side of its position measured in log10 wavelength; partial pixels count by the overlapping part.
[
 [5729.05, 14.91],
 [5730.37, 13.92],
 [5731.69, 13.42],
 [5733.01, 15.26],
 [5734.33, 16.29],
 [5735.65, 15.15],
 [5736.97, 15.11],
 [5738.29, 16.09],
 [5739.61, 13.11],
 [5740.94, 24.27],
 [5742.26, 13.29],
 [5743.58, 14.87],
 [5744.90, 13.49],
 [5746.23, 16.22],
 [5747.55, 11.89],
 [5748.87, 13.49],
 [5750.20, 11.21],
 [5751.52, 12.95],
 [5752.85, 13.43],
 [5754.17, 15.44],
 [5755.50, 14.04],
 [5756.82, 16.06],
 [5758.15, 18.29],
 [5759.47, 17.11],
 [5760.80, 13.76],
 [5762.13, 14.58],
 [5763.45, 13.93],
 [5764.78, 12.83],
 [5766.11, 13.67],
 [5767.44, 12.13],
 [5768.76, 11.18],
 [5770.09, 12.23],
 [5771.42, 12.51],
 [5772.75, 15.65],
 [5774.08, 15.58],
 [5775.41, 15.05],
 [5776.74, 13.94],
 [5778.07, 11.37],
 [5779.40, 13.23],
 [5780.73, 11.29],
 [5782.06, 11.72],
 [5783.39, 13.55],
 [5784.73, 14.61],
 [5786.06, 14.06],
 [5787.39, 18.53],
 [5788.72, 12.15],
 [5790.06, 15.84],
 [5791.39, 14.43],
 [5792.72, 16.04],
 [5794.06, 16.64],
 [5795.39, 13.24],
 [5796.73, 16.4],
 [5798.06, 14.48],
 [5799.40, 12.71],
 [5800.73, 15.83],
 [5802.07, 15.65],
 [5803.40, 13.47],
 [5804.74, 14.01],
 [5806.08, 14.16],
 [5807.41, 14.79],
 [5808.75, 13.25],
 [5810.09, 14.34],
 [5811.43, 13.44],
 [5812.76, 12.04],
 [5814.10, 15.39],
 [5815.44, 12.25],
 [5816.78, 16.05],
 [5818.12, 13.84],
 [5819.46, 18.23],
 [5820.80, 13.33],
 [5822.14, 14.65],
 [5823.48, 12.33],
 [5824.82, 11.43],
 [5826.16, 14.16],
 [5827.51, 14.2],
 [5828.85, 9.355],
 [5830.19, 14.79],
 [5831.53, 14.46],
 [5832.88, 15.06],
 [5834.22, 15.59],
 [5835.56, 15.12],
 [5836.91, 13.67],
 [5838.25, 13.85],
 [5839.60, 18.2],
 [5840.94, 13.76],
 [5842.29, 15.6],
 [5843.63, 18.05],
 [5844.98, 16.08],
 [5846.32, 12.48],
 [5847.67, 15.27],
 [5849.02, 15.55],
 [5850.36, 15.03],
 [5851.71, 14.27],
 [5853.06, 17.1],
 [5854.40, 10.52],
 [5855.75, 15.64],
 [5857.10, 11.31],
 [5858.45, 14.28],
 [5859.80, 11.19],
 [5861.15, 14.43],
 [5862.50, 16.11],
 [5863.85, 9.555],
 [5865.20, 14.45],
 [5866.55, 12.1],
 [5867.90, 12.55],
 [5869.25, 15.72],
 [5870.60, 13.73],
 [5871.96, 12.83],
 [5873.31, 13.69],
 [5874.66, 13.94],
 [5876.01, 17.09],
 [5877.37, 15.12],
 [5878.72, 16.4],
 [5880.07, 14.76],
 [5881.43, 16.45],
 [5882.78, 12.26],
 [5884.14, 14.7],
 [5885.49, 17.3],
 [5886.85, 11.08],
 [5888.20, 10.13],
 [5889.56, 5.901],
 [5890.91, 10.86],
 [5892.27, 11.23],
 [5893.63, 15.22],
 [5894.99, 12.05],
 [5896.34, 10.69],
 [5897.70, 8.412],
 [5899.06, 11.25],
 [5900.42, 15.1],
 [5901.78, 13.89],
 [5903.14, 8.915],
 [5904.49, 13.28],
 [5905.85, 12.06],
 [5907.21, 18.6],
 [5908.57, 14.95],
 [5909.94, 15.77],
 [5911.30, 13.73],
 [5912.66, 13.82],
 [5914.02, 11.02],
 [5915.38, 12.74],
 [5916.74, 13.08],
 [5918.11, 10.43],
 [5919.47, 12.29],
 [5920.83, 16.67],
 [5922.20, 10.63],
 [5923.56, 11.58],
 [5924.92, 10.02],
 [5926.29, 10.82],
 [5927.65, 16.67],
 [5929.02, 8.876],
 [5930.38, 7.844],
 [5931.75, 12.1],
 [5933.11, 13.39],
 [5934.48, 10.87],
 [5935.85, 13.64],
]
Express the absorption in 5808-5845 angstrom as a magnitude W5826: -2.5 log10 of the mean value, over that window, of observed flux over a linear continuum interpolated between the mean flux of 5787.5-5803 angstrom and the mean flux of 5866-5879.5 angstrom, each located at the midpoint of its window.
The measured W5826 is 0.03 mag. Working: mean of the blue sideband 15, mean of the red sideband 14.3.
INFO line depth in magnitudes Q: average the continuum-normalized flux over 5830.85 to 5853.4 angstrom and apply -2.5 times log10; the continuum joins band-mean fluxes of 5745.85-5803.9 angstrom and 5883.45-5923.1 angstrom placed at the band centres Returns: -0.14 mag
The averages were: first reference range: 14.1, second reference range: 12.6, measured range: 15.2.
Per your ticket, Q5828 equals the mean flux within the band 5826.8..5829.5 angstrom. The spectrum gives 11.8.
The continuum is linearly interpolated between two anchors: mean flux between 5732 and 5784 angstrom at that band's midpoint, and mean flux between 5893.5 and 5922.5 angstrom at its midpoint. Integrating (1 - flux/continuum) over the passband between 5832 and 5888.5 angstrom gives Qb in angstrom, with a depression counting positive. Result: -4.32 angstrom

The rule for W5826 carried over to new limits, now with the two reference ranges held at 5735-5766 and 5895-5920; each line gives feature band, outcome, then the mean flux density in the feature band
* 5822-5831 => 0.07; 12.9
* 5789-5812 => -0.03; 14.6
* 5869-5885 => -0.12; 14.7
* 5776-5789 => 0.07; 13.5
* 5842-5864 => -0.07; 14.4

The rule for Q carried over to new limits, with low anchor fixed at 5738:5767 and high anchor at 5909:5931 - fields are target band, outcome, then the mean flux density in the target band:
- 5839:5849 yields -0.167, 15.6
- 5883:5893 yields 0.099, 11.6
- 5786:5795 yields -0.093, 15.4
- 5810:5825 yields -0.020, 14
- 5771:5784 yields 0.072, 13.4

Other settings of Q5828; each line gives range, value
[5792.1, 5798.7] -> 15.4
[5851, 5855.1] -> 14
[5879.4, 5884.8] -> 14.5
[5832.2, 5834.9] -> 15.3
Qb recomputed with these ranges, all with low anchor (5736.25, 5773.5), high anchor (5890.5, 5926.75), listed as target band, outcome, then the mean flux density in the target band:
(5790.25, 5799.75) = -0.7 angstrom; 15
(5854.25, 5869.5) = -0.1 angstrom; 13.2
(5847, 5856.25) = -1.0 angstrom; 14.8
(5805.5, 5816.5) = 0.0 angstrom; 13.8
